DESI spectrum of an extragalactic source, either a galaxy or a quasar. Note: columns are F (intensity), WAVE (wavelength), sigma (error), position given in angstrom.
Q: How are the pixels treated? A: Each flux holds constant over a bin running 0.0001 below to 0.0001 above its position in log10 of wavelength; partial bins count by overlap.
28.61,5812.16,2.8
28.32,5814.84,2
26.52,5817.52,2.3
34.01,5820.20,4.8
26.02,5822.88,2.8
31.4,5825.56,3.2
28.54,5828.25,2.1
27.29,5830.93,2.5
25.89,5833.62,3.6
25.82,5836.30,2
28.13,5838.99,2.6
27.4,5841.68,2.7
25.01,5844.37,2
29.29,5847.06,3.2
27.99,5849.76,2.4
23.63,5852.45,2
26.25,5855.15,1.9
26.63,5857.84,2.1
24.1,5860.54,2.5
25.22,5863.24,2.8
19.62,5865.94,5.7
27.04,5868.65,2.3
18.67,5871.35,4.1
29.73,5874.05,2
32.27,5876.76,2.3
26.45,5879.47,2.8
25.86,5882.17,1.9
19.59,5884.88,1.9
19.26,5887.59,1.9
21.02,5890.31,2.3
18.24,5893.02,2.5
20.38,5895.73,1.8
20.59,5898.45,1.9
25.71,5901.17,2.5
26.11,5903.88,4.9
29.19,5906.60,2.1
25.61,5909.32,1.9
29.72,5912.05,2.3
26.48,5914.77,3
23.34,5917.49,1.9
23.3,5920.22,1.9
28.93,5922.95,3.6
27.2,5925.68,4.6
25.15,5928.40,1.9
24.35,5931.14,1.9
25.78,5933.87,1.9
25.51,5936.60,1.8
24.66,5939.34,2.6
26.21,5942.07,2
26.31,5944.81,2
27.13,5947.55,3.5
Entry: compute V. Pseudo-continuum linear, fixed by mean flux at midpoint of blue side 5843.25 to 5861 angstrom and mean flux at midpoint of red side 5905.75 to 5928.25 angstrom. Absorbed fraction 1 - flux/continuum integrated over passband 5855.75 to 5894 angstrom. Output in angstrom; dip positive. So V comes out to 3.5 angstrom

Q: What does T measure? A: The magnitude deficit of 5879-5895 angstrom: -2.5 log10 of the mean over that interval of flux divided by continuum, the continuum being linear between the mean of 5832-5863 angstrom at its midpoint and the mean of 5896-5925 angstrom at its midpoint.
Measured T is 0.21 mag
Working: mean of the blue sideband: 26.3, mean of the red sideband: 25.7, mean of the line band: 21.4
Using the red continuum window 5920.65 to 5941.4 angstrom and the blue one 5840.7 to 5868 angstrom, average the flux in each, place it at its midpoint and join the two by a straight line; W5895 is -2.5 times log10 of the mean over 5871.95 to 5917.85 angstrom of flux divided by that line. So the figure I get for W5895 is 0.05 mag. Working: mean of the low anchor 25.5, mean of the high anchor 25.8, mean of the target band 24.6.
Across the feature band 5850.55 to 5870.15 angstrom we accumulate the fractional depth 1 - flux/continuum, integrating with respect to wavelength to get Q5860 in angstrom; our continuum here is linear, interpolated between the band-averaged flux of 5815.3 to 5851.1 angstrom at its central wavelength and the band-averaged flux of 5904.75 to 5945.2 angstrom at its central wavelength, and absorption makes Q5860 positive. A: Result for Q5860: 1.9 angstrom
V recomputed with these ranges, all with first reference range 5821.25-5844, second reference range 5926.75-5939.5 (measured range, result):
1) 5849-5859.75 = 0.44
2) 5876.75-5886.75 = 0.58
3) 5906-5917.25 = -0.67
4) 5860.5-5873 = 1.76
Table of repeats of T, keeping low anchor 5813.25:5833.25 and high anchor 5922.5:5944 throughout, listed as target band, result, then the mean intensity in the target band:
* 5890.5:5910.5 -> 0.14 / 23.5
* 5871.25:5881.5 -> -0.02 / 27.7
